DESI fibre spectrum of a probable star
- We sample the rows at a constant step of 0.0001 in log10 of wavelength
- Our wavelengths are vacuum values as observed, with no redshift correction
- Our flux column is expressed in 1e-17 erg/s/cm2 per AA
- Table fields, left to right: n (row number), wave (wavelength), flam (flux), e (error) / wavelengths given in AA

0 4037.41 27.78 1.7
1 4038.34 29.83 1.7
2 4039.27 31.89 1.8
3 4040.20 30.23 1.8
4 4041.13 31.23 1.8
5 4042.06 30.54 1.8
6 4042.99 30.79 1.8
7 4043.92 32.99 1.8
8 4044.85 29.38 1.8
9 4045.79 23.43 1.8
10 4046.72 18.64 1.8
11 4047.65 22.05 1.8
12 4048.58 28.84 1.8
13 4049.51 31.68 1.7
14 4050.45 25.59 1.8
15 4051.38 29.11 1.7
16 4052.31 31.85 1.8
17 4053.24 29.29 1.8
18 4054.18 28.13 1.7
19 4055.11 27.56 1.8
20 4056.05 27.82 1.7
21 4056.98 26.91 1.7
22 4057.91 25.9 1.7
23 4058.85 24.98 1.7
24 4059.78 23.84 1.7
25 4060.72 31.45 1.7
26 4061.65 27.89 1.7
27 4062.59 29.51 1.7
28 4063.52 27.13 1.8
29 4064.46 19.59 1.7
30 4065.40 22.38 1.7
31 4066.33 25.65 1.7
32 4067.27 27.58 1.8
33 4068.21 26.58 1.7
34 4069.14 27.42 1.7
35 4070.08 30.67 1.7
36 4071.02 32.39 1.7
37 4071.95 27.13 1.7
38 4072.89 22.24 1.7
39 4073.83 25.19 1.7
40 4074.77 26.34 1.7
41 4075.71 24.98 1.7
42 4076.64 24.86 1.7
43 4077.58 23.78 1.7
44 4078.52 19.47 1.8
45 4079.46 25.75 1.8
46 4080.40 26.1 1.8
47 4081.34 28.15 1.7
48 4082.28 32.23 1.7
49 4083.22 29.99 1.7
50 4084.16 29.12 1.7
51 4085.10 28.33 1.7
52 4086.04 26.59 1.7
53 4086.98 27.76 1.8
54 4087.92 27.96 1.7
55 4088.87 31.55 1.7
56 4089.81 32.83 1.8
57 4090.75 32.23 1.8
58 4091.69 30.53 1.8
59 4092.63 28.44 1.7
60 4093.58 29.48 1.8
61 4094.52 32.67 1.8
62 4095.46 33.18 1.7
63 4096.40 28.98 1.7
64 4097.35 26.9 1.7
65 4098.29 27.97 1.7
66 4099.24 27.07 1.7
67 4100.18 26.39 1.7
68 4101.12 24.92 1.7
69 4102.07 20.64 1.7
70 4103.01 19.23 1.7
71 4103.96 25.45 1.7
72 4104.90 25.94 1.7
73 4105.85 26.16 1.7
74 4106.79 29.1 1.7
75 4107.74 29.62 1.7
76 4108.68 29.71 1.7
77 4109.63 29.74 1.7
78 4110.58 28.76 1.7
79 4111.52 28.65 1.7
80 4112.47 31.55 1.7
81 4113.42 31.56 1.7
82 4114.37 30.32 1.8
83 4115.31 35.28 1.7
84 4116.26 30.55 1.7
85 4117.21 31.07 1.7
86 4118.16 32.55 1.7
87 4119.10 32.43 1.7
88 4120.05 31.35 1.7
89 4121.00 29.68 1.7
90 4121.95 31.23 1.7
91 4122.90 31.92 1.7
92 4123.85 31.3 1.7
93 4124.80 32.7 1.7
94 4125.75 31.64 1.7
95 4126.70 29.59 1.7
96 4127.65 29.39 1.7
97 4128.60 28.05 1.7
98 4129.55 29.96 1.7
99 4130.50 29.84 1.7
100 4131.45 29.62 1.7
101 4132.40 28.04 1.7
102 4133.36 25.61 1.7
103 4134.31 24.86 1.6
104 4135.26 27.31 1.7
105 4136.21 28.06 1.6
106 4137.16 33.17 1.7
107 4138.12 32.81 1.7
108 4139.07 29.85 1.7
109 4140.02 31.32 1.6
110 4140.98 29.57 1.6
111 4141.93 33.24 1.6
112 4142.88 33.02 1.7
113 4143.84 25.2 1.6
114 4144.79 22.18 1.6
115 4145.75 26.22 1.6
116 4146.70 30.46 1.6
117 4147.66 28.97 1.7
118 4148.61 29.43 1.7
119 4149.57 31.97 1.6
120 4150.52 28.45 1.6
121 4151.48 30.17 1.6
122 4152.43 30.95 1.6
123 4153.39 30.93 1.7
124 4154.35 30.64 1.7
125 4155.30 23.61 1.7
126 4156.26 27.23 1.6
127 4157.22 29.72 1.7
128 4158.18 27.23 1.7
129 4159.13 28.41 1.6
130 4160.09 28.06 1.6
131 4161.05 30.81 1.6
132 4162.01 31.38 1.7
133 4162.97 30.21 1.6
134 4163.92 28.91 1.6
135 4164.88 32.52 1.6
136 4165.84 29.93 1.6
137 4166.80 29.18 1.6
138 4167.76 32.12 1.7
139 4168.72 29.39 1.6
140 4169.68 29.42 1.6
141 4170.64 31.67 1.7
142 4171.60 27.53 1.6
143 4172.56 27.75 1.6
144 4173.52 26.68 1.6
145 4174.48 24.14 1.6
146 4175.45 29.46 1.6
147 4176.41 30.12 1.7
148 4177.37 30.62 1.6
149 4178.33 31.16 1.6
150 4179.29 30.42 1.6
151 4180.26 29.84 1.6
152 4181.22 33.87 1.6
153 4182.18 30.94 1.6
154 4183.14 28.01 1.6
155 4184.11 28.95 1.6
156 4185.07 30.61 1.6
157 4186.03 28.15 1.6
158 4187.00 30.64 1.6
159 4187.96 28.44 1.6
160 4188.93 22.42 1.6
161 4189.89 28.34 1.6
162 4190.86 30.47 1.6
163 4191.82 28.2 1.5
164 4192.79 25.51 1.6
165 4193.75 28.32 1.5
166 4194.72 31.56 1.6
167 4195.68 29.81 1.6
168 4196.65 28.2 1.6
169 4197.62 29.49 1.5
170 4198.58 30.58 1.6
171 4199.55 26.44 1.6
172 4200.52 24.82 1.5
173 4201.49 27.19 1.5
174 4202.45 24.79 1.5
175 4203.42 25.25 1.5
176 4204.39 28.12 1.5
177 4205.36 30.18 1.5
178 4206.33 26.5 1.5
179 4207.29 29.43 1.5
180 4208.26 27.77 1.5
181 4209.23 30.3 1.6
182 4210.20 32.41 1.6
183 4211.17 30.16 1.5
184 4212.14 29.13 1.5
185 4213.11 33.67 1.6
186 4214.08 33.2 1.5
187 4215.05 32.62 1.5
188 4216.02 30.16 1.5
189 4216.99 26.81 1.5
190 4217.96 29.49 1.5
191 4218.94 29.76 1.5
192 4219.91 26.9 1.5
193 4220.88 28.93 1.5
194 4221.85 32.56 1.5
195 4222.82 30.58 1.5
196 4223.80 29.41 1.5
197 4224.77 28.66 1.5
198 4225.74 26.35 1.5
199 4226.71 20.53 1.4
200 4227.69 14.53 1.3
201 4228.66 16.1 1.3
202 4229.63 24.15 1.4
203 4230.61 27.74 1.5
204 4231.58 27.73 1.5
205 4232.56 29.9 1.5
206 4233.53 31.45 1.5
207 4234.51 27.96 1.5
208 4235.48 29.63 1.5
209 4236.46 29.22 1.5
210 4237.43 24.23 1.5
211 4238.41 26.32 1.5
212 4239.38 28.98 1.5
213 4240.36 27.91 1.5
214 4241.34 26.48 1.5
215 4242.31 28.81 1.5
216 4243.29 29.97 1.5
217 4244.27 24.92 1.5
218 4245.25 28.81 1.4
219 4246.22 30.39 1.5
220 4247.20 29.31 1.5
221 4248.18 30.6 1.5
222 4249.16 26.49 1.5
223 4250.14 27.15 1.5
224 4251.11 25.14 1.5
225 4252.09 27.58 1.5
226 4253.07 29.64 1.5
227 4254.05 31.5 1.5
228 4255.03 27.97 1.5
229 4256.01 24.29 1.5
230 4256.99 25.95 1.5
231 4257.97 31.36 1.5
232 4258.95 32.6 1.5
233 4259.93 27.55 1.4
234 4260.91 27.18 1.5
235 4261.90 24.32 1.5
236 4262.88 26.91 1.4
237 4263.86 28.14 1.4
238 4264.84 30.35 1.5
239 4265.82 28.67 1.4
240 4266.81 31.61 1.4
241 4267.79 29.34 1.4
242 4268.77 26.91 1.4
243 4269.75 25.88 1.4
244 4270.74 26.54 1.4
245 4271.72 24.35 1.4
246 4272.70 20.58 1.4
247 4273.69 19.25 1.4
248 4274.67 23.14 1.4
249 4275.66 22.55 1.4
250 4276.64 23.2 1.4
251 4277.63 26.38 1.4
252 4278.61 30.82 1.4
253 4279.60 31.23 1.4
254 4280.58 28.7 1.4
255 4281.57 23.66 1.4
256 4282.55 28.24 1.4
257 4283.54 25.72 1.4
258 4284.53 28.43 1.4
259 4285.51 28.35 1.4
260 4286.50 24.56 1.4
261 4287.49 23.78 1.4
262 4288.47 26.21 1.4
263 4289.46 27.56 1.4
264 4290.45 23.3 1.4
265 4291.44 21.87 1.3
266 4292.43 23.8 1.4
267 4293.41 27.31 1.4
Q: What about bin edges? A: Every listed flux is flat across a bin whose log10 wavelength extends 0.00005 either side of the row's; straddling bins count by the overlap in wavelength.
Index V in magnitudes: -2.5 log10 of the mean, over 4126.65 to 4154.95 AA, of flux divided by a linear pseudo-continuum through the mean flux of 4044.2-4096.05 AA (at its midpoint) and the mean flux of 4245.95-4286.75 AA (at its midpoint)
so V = -0.07 mag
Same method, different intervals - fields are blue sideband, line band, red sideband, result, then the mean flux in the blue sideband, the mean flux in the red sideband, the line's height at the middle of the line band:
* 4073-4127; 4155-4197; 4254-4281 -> -0.046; 28.7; 27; 27.9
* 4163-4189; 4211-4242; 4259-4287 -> 0.006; 29.5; 26.6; 28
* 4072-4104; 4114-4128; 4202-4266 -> -0.147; 27.3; 28.1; 27.5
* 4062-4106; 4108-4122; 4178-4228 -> -0.126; 27.1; 28.7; 27.5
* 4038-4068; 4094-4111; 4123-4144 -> 0.062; 27.6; 29.8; 29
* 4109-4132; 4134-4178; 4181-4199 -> 0.022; 30.8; 29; 29.9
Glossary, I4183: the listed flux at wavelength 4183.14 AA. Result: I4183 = 28.01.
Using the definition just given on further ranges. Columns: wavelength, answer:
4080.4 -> 26.1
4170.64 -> 31.67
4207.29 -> 29.43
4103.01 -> 19.23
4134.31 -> 24.86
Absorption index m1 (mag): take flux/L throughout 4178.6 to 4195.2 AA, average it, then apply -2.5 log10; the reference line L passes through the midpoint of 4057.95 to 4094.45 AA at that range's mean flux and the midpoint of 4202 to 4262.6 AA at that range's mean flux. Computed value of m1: -0.05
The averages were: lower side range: 27.4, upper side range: 28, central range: 29.1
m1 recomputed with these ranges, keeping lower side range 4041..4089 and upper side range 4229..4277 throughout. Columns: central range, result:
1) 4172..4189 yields -0.073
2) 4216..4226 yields -0.068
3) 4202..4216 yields -0.087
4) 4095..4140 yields -0.075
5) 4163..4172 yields -0.108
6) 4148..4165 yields -0.083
